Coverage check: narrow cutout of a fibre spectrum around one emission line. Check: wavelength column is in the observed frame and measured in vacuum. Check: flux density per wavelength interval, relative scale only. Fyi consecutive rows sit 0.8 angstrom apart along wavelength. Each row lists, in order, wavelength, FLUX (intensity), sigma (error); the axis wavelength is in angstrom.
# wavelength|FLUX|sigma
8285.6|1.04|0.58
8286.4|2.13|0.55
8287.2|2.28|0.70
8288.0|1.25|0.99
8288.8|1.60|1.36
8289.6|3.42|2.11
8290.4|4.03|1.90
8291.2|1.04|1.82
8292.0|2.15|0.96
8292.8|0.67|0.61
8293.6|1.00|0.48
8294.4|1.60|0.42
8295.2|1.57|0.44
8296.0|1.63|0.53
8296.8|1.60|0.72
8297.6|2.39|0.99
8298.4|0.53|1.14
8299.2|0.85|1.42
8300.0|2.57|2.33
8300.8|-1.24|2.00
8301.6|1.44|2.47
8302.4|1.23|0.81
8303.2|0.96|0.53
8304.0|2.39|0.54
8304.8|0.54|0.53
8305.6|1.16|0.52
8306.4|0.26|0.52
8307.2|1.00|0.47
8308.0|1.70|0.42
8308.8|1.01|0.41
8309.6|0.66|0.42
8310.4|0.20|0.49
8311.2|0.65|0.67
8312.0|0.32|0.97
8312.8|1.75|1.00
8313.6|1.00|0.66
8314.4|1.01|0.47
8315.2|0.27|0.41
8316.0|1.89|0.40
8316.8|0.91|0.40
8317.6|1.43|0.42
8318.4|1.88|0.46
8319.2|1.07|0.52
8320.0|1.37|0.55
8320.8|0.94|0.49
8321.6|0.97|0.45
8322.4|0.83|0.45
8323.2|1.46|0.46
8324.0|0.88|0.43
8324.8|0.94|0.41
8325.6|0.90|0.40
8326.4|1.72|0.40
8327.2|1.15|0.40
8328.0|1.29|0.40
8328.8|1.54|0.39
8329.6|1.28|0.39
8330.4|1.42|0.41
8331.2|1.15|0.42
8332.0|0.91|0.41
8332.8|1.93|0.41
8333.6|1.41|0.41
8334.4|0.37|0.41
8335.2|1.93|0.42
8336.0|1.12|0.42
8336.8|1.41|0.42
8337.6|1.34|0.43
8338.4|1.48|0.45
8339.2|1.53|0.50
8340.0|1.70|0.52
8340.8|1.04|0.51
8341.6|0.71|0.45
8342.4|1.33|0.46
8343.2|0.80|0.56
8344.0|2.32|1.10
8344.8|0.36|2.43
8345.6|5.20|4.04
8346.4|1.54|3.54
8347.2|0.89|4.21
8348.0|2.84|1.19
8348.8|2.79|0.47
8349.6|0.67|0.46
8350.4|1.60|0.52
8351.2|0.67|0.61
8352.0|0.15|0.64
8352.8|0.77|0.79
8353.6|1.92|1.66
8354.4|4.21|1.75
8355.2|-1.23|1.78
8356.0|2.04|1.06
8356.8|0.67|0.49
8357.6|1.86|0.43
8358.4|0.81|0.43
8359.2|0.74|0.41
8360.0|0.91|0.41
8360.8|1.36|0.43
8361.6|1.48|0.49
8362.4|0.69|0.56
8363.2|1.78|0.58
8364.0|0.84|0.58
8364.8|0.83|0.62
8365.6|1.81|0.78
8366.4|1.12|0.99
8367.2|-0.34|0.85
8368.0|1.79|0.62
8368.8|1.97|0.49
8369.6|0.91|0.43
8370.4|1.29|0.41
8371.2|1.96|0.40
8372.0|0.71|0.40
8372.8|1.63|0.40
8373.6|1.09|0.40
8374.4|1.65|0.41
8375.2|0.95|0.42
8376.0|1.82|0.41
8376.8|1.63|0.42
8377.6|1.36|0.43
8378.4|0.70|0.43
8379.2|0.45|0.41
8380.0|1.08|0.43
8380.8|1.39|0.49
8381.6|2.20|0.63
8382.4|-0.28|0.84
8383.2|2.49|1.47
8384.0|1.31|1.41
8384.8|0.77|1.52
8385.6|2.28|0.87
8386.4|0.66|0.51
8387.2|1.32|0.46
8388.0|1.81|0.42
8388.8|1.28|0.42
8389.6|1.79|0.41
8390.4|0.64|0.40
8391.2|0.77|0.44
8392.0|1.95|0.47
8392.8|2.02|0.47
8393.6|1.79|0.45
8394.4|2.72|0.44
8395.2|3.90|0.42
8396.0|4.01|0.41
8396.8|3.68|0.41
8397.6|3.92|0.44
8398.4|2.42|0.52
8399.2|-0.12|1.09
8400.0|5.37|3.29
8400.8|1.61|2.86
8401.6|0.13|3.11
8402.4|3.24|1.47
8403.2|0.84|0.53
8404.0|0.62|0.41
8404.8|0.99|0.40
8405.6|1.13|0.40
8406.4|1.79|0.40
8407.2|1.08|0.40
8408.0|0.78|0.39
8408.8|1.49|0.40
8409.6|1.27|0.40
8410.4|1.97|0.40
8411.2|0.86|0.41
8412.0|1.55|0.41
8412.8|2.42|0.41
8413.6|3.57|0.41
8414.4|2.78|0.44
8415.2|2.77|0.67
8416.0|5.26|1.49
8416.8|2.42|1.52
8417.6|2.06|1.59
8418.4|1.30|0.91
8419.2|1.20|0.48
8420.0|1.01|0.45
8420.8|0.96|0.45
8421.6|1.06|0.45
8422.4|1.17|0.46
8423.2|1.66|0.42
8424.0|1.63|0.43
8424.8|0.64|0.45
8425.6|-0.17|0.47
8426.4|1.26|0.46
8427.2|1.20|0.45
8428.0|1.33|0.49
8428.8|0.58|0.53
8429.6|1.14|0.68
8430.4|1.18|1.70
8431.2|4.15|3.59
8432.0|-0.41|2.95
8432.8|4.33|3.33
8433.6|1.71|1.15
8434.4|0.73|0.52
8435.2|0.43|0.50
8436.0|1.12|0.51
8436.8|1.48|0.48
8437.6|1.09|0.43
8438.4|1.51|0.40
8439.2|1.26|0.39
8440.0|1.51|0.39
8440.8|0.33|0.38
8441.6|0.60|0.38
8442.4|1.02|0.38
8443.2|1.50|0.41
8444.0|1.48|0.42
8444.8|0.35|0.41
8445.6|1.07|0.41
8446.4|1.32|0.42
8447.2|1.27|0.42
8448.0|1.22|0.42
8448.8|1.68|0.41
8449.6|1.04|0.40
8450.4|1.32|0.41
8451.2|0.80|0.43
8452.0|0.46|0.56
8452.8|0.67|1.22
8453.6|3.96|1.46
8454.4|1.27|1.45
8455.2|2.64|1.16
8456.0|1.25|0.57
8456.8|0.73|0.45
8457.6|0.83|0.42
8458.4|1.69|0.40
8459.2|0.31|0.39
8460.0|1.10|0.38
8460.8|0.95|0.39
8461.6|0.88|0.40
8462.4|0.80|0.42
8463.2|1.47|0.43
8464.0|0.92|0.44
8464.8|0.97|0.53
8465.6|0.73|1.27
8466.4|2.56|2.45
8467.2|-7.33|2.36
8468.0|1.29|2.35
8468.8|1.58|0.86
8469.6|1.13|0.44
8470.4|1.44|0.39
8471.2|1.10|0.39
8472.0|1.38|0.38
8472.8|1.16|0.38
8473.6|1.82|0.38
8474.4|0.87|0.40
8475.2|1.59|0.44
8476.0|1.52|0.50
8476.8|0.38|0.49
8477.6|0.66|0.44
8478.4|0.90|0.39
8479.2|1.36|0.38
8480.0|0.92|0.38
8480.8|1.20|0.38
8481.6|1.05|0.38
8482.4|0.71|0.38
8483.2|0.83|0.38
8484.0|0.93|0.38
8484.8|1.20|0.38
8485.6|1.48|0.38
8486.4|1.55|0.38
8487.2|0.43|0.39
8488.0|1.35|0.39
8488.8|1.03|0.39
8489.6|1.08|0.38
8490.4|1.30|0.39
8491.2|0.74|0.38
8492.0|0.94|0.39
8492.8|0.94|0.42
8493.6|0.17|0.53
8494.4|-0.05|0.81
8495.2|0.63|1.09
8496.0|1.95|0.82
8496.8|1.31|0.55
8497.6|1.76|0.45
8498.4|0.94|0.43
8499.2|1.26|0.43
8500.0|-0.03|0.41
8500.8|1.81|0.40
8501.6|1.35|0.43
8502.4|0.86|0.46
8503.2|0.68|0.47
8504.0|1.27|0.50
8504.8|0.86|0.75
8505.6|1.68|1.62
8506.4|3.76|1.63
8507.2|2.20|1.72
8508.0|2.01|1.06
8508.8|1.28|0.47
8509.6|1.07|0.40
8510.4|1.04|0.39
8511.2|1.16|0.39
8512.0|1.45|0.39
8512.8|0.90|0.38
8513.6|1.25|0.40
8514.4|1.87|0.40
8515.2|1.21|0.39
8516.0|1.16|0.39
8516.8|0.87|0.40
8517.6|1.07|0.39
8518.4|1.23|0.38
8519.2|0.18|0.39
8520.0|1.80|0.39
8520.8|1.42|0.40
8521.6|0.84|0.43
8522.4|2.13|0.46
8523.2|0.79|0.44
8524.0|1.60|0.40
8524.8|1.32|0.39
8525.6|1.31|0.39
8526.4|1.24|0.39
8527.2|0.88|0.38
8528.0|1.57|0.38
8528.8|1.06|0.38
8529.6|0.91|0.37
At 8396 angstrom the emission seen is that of [S II] 6716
